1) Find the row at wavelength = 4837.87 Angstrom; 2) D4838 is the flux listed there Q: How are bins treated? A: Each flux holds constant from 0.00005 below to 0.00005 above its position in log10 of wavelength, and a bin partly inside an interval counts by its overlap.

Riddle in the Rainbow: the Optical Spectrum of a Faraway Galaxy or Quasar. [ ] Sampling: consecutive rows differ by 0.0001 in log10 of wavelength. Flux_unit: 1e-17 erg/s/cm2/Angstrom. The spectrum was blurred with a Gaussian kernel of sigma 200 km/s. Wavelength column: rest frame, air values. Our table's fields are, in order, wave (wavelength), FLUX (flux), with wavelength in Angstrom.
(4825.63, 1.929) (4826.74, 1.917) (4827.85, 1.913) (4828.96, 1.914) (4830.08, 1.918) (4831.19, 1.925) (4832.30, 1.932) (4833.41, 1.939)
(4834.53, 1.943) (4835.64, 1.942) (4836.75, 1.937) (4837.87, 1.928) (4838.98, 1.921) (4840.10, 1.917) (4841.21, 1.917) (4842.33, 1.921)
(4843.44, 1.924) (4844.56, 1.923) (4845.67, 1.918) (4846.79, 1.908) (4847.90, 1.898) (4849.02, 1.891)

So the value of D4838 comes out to 1.928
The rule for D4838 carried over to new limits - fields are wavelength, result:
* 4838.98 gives 1.921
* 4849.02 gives 1.891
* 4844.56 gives 1.923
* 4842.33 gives 1.921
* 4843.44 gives 1.924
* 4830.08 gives 1.918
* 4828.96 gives 1.914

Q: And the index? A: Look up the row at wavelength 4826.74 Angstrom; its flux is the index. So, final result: 1.917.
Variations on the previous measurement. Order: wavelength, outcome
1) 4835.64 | 1.942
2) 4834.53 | 1.943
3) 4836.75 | 1.937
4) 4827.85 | 1.913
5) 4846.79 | 1.908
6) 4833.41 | 1.939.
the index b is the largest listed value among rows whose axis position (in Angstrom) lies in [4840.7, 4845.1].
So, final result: 1.924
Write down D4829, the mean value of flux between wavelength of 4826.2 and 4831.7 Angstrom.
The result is 1.92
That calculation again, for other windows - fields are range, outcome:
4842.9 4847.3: 1.92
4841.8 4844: 1.92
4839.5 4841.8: 1.91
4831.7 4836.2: 1.94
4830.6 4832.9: 1.93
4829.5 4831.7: 1.92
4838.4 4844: 1.92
